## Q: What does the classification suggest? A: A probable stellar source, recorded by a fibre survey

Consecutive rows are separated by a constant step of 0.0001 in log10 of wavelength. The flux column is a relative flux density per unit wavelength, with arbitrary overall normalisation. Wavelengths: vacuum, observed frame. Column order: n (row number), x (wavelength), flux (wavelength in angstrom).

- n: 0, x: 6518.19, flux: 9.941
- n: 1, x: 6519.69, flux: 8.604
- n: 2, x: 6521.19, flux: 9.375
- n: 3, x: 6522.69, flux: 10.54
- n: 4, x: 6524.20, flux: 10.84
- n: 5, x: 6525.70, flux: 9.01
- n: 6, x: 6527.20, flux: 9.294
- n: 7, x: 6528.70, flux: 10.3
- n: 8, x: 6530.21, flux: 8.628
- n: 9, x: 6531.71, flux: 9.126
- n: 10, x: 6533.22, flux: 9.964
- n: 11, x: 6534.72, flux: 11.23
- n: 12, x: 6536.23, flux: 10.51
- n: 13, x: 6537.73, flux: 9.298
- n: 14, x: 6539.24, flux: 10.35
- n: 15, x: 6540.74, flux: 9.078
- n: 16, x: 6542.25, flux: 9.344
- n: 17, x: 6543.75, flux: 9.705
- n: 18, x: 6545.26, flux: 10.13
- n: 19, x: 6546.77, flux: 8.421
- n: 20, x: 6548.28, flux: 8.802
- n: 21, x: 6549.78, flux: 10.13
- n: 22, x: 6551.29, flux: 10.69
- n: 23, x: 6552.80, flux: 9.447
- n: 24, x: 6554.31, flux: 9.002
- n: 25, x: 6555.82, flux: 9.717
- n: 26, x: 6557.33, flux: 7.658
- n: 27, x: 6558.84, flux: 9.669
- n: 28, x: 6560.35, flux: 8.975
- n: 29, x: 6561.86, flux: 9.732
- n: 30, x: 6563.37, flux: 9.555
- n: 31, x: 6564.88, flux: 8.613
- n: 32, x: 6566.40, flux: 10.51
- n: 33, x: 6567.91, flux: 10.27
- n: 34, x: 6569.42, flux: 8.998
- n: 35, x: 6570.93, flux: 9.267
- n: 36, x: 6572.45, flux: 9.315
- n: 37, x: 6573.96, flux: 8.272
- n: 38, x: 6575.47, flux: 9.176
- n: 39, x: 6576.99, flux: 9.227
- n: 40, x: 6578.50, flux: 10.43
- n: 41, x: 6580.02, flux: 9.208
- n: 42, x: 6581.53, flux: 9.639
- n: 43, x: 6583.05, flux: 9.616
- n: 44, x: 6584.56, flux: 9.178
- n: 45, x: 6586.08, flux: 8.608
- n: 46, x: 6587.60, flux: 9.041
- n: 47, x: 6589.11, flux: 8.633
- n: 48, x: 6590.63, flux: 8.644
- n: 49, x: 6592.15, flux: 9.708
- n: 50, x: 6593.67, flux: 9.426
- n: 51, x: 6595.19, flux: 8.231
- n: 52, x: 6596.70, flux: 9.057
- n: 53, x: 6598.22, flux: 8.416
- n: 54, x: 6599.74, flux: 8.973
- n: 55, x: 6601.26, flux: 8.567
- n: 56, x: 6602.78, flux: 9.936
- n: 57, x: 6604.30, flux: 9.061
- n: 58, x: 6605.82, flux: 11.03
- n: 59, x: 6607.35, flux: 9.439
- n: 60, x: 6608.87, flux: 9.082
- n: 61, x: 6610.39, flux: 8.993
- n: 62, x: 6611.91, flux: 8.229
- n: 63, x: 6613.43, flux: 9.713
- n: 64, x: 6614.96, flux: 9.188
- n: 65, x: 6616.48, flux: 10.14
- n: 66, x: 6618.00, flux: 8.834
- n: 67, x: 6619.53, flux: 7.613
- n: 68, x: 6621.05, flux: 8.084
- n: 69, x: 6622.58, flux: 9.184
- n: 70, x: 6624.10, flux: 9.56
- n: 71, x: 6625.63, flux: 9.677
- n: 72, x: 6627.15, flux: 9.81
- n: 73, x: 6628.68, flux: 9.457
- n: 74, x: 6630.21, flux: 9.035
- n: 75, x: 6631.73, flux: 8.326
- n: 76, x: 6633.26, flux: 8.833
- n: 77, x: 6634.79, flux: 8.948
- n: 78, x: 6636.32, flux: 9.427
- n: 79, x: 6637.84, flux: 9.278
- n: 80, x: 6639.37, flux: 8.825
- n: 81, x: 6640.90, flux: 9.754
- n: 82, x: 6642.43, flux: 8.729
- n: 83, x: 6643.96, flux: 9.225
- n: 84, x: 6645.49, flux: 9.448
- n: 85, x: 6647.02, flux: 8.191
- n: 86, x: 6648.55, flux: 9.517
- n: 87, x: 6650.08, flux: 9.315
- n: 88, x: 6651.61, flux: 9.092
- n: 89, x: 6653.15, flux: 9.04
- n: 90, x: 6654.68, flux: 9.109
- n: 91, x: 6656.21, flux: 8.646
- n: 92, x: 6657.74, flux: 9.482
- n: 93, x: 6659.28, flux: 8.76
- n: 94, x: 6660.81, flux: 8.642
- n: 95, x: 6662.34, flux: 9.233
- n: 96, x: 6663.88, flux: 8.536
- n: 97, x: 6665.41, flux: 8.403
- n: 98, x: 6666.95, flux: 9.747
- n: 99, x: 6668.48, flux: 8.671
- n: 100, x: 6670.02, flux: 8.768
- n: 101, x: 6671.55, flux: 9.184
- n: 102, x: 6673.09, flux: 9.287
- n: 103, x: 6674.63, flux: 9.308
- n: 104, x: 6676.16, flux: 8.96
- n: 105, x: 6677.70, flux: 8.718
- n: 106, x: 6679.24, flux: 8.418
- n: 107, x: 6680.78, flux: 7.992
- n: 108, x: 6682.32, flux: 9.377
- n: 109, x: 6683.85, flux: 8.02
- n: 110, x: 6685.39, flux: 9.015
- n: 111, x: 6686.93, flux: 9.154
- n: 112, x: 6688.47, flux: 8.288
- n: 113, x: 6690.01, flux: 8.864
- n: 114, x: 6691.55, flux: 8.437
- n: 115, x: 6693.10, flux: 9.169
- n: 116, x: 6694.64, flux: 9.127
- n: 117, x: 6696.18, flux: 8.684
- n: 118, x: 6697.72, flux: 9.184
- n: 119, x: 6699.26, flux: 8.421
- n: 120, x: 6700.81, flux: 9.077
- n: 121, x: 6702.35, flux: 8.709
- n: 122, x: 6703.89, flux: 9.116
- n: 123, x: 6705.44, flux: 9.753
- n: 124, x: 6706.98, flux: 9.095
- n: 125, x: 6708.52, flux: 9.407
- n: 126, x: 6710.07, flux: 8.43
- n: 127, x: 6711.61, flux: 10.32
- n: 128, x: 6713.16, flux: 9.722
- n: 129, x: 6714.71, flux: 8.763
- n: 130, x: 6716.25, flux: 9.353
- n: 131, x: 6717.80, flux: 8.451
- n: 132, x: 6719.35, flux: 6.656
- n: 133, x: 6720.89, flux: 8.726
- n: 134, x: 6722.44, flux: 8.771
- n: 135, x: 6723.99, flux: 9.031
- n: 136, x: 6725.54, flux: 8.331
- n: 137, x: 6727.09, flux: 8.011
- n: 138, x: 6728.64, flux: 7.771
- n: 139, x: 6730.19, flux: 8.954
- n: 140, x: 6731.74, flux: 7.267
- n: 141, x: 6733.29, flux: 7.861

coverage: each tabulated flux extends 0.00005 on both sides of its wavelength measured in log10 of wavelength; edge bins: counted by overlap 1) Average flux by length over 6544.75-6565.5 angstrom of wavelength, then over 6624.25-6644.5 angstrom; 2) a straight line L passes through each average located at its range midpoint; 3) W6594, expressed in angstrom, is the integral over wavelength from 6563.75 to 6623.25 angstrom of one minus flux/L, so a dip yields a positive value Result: 0.6 angstrom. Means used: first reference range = 9.32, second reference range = 9.19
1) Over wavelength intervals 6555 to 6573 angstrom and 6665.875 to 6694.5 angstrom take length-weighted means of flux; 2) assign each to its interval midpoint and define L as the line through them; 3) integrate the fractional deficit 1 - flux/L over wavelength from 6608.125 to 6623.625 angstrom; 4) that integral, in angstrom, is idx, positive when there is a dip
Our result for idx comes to 0.4 angstrom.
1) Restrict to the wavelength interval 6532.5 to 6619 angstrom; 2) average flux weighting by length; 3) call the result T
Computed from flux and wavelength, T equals 9.36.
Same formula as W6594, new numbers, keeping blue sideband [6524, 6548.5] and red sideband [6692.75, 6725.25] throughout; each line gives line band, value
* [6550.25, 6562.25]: 0.24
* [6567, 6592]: 0.60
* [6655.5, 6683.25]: 0.64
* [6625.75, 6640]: 0.18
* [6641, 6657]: 0.21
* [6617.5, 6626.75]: 0.43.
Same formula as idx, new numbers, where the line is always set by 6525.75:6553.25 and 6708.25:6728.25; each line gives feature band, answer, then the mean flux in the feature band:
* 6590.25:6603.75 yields 0.5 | 9.01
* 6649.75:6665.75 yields 0.2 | 8.94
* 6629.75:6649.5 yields 0.2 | 9.05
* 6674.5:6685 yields 0.3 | 8.66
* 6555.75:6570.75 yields 0.3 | 9.35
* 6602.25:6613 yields -0.1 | 9.39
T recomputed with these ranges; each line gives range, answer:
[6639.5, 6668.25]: 9.04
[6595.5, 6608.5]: 9.27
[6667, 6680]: 8.96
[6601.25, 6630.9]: 9.25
